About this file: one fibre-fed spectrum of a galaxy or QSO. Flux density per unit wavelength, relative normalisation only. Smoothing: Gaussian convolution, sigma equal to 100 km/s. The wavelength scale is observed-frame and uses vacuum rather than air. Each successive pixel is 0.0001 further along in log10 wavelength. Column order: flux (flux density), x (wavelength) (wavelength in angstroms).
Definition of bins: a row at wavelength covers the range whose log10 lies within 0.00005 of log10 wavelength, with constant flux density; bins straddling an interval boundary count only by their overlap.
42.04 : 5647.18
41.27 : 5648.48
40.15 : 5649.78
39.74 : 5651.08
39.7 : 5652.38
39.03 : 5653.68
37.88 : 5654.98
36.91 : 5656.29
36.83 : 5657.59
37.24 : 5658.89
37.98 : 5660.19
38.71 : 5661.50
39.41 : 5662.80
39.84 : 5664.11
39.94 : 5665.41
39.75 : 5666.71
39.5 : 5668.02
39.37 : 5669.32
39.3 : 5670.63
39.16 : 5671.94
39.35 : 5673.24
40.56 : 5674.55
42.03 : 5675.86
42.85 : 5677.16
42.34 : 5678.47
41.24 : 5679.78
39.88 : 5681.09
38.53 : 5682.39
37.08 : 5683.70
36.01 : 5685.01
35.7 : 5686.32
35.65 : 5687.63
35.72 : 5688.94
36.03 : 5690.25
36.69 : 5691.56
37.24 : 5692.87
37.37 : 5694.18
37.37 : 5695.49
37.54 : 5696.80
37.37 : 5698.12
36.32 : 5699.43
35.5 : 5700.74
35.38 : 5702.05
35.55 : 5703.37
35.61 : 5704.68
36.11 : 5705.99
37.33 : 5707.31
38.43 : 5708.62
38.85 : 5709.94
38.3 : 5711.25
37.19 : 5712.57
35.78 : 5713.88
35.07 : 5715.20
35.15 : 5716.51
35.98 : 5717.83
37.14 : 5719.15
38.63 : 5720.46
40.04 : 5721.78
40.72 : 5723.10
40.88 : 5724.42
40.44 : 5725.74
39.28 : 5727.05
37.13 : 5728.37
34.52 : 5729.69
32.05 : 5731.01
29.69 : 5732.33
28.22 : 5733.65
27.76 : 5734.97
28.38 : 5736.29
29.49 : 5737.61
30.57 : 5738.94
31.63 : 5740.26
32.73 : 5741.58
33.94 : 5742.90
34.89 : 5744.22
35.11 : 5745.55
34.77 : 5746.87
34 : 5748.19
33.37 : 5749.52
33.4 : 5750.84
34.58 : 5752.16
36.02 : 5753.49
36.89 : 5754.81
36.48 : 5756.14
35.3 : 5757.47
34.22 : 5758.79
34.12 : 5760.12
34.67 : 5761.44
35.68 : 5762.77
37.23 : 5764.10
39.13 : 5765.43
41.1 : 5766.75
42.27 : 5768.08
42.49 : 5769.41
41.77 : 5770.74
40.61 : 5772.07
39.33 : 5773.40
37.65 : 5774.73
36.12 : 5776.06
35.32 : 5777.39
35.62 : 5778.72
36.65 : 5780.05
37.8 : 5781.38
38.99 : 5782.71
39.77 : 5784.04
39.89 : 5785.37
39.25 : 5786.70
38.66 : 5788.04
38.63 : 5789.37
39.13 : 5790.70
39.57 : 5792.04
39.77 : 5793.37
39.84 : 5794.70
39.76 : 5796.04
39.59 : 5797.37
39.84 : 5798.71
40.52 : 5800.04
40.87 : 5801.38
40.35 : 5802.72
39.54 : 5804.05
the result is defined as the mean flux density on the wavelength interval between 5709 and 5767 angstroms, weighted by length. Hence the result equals 35.2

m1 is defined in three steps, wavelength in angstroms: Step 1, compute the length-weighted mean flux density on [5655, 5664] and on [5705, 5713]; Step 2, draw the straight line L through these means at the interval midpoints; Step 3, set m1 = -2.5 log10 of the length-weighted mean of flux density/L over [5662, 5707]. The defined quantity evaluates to -0.011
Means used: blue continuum 37.9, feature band 38.1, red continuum 37.6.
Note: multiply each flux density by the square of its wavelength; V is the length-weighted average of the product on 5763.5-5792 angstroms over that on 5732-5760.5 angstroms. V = 1.19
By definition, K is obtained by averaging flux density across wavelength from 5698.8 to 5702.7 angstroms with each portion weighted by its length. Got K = 35.8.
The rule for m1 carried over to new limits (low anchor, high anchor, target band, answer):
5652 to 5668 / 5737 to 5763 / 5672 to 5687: -0.05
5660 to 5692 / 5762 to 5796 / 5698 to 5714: 0.06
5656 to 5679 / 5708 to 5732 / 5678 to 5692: 0.03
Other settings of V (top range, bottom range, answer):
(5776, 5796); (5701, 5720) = 1.08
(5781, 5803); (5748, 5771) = 1.09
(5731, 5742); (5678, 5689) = 0.80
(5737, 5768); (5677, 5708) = 0.96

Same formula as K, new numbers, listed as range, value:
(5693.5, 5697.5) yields 37.4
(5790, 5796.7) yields 39.6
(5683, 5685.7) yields 36.5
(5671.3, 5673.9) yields 39.3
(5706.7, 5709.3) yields 37.9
